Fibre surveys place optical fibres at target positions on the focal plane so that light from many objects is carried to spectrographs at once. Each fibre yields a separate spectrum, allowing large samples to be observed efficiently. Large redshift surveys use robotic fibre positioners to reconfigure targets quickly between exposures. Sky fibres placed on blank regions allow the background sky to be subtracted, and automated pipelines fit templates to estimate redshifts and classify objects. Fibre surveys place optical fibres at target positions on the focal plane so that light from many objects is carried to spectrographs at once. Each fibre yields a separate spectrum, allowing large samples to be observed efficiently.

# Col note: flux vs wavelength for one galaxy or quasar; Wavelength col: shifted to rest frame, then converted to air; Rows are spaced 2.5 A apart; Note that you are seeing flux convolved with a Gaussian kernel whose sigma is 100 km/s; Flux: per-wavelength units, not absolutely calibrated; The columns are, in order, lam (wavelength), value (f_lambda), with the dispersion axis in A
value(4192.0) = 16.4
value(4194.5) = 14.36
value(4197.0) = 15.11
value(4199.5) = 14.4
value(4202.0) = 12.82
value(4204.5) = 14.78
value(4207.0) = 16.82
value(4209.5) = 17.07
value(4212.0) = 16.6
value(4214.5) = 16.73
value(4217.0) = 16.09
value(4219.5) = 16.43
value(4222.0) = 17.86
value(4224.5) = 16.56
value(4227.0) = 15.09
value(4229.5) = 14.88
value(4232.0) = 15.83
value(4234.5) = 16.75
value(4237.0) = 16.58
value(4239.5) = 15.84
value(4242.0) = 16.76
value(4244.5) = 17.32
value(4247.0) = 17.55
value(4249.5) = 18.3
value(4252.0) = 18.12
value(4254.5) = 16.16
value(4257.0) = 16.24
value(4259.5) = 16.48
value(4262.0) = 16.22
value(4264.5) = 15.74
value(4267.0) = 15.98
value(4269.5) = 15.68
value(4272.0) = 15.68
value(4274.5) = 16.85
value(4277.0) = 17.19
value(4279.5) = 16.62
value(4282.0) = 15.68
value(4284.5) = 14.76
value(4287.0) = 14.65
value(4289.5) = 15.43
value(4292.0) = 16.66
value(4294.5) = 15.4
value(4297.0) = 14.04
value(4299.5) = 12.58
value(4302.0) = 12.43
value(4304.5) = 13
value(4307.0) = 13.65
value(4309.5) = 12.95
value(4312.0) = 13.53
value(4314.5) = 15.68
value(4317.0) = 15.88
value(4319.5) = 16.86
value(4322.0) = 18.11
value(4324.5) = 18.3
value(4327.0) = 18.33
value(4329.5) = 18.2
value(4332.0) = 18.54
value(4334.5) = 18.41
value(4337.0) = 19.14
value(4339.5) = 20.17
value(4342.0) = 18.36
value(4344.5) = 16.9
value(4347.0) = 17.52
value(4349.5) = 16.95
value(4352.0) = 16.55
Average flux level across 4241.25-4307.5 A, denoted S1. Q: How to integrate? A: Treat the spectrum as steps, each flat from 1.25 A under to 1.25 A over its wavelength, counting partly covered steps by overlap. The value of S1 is 15.8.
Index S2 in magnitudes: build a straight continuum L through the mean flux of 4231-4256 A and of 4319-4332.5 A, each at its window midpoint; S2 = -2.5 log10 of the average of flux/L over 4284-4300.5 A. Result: 0.19 mag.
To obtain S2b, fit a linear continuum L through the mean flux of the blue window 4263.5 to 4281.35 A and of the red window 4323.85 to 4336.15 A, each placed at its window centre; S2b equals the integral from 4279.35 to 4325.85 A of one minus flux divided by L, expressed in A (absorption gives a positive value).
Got 6.2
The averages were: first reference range 16.2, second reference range 18.4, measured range 15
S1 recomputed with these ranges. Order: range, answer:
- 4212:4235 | 16.2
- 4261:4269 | 15.9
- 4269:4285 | 16.1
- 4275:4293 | 15.9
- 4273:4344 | 16.1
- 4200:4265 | 16.4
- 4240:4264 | 16.9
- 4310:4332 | 16.8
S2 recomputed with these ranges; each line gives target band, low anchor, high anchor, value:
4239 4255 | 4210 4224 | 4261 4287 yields -0.06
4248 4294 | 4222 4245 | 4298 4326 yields -0.05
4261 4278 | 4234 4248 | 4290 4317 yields -0.04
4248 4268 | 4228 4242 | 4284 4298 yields -0.07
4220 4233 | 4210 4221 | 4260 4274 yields 0.02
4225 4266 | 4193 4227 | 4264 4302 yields -0.06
